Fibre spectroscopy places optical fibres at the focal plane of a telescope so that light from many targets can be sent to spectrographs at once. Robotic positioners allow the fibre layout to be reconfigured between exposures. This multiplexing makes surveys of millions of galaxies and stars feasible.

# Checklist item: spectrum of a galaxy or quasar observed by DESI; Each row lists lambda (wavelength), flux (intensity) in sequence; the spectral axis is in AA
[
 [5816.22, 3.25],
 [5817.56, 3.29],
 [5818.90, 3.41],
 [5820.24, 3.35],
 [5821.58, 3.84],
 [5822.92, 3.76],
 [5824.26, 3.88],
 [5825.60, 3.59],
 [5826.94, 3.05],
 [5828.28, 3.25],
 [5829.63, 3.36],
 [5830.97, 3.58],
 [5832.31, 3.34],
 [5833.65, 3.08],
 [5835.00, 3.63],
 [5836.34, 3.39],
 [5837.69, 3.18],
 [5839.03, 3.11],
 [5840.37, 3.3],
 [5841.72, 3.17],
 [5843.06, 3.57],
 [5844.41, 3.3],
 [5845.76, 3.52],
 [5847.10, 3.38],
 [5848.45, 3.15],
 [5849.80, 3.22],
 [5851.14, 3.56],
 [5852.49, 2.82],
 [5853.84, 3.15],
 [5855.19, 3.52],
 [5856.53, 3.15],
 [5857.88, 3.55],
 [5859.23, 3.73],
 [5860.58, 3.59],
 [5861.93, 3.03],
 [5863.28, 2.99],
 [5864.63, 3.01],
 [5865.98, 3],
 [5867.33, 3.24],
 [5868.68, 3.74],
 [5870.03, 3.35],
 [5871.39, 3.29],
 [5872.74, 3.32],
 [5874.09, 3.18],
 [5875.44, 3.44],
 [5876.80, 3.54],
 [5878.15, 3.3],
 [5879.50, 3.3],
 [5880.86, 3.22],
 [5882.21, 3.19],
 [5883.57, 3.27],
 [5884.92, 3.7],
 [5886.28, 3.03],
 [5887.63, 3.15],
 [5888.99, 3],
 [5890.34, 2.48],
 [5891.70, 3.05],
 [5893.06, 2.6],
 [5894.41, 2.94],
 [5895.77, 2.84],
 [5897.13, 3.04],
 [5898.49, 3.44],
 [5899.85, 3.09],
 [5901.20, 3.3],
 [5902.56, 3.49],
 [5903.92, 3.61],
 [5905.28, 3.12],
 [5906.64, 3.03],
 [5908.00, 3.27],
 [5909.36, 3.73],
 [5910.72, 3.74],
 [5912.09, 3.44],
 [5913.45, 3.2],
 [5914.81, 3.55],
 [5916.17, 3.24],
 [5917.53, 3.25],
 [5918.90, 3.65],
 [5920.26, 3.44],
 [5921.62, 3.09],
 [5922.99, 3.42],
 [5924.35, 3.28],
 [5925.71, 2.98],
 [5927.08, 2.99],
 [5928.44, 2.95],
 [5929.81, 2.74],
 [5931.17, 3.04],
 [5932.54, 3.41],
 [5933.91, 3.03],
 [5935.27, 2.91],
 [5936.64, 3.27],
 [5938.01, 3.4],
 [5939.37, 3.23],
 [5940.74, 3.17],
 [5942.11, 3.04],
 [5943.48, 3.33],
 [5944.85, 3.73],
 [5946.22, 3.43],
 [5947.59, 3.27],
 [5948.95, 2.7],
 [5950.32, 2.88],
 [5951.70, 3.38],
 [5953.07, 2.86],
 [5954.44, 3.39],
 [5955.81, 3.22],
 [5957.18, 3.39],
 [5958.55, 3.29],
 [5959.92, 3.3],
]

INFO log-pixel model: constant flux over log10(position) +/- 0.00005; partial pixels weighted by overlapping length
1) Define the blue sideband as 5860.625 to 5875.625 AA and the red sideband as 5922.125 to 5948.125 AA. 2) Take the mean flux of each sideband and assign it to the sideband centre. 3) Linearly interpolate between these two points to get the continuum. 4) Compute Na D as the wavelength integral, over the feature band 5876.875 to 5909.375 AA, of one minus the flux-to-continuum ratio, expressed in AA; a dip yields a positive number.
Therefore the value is 0.5 AA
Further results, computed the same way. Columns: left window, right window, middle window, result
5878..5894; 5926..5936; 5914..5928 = -1.2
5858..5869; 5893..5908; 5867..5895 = 0.2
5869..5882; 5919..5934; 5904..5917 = -0.7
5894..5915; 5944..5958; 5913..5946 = 0.4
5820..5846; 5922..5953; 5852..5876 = 0.4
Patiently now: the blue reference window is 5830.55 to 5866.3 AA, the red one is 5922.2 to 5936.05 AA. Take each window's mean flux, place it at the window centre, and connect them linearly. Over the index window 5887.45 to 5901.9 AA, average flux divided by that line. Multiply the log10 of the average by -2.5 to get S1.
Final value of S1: 0.064 mag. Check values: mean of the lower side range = 3.3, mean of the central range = 2.99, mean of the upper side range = 3.08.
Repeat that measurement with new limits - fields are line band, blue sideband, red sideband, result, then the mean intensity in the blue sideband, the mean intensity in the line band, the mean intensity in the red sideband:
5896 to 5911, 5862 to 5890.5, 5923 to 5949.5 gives -0.04 mag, 3.24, 3.33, 3.16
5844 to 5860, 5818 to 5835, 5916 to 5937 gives 0.01 mag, 3.46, 3.34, 3.16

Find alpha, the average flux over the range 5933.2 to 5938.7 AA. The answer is 3.16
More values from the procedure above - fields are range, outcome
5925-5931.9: 2.94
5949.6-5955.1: 3.12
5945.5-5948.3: 3.36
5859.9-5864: 3.2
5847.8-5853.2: 3.19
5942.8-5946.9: 3.49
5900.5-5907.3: 3.31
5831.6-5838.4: 3.32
